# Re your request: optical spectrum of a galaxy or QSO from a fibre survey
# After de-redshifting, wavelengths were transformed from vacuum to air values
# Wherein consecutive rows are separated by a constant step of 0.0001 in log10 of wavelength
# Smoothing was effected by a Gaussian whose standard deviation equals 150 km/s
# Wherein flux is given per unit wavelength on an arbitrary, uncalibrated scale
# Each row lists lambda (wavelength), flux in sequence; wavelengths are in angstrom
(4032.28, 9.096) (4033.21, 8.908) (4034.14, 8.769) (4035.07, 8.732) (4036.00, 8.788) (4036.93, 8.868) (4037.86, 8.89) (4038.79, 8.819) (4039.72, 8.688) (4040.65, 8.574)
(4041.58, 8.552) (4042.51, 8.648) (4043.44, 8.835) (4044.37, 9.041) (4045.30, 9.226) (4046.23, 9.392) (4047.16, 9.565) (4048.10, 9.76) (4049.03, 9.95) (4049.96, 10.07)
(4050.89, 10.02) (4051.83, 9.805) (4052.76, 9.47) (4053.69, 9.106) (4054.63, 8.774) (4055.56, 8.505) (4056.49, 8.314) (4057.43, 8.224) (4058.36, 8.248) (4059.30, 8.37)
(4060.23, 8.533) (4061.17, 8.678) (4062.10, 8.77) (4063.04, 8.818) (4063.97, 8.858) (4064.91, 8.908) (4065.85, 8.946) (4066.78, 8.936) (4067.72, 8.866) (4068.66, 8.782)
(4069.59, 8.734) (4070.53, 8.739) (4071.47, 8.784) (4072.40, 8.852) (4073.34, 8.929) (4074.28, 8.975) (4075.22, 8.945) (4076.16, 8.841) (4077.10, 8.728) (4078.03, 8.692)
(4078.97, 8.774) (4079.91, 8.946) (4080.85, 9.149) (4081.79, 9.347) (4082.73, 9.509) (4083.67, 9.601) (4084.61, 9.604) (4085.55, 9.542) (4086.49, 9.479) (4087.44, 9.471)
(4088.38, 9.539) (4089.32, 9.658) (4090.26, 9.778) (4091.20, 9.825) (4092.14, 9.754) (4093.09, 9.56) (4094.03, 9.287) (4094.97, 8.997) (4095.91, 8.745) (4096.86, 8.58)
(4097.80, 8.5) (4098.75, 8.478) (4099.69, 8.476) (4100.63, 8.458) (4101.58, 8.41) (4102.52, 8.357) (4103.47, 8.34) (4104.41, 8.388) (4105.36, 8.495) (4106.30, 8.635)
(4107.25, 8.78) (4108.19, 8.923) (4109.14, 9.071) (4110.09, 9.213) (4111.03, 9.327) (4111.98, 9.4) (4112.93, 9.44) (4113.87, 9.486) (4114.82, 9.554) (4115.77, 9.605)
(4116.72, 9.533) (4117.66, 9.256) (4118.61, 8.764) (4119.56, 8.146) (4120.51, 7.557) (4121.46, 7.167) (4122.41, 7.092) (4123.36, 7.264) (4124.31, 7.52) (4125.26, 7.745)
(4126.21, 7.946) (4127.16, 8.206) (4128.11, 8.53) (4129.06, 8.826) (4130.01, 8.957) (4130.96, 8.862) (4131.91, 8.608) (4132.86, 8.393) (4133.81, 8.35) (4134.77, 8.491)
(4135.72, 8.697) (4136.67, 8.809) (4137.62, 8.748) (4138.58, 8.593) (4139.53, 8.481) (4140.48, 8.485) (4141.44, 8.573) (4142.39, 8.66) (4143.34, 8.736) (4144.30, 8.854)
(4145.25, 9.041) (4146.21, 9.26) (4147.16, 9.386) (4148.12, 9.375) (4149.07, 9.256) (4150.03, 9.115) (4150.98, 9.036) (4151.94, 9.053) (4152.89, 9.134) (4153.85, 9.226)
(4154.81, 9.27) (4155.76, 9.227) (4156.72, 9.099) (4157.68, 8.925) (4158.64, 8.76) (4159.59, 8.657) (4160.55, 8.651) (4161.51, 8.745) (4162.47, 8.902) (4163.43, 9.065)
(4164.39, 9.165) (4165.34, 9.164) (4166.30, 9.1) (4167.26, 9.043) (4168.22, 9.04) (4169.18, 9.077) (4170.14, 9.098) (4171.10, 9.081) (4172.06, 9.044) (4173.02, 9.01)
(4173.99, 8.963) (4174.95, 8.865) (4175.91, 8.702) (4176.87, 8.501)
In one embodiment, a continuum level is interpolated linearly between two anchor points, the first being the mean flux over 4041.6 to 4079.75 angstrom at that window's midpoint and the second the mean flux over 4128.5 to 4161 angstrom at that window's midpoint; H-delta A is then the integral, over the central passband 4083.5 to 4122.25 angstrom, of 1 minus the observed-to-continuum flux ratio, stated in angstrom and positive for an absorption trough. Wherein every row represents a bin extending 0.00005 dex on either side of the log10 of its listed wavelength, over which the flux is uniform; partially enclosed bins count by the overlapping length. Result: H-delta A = -0.3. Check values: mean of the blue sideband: 8.96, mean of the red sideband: 8.87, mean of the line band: 8.98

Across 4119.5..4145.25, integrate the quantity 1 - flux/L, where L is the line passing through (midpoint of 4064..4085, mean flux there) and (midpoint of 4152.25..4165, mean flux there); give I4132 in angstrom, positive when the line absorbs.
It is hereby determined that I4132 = 1.9 angstrom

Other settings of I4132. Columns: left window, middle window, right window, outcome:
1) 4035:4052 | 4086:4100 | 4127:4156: -0.3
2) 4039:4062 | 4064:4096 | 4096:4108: -1.6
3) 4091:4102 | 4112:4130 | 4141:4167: 1.0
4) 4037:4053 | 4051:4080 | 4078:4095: 1.6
